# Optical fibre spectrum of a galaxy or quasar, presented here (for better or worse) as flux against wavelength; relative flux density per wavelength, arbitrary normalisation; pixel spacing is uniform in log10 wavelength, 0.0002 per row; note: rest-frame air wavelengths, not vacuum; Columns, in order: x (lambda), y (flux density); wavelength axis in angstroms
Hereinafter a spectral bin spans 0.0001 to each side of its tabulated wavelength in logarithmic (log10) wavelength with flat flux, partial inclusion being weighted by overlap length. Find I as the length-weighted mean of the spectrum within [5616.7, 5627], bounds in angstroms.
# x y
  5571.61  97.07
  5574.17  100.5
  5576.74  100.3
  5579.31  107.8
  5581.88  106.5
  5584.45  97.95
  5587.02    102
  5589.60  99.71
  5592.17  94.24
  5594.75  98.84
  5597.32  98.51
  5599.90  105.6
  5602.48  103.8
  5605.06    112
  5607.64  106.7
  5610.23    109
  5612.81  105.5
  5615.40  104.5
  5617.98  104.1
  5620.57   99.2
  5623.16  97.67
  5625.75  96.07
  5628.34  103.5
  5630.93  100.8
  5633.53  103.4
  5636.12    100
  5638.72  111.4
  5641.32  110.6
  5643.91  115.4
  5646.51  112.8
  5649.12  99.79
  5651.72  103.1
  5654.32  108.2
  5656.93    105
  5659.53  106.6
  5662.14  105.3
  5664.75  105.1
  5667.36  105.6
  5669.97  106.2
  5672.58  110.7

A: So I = 99.2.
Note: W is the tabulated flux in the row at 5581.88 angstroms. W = 106.5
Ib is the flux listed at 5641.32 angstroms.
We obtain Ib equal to 110.6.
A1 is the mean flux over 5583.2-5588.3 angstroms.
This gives 100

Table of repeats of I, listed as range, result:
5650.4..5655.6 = 106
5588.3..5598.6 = 97.8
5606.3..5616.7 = 106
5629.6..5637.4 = 101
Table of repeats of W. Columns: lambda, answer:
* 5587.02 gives 102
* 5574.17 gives 100.5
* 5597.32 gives 98.51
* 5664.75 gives 105.1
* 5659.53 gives 106.6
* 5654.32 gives 108.2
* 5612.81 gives 105.5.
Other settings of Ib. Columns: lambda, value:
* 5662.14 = 105.3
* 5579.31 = 107.8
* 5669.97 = 106.2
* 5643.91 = 115.4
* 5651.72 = 103.1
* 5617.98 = 104.1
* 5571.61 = 97.07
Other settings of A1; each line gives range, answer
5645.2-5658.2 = 106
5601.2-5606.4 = 108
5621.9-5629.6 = 99.1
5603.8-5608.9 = 109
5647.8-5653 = 101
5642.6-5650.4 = 109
